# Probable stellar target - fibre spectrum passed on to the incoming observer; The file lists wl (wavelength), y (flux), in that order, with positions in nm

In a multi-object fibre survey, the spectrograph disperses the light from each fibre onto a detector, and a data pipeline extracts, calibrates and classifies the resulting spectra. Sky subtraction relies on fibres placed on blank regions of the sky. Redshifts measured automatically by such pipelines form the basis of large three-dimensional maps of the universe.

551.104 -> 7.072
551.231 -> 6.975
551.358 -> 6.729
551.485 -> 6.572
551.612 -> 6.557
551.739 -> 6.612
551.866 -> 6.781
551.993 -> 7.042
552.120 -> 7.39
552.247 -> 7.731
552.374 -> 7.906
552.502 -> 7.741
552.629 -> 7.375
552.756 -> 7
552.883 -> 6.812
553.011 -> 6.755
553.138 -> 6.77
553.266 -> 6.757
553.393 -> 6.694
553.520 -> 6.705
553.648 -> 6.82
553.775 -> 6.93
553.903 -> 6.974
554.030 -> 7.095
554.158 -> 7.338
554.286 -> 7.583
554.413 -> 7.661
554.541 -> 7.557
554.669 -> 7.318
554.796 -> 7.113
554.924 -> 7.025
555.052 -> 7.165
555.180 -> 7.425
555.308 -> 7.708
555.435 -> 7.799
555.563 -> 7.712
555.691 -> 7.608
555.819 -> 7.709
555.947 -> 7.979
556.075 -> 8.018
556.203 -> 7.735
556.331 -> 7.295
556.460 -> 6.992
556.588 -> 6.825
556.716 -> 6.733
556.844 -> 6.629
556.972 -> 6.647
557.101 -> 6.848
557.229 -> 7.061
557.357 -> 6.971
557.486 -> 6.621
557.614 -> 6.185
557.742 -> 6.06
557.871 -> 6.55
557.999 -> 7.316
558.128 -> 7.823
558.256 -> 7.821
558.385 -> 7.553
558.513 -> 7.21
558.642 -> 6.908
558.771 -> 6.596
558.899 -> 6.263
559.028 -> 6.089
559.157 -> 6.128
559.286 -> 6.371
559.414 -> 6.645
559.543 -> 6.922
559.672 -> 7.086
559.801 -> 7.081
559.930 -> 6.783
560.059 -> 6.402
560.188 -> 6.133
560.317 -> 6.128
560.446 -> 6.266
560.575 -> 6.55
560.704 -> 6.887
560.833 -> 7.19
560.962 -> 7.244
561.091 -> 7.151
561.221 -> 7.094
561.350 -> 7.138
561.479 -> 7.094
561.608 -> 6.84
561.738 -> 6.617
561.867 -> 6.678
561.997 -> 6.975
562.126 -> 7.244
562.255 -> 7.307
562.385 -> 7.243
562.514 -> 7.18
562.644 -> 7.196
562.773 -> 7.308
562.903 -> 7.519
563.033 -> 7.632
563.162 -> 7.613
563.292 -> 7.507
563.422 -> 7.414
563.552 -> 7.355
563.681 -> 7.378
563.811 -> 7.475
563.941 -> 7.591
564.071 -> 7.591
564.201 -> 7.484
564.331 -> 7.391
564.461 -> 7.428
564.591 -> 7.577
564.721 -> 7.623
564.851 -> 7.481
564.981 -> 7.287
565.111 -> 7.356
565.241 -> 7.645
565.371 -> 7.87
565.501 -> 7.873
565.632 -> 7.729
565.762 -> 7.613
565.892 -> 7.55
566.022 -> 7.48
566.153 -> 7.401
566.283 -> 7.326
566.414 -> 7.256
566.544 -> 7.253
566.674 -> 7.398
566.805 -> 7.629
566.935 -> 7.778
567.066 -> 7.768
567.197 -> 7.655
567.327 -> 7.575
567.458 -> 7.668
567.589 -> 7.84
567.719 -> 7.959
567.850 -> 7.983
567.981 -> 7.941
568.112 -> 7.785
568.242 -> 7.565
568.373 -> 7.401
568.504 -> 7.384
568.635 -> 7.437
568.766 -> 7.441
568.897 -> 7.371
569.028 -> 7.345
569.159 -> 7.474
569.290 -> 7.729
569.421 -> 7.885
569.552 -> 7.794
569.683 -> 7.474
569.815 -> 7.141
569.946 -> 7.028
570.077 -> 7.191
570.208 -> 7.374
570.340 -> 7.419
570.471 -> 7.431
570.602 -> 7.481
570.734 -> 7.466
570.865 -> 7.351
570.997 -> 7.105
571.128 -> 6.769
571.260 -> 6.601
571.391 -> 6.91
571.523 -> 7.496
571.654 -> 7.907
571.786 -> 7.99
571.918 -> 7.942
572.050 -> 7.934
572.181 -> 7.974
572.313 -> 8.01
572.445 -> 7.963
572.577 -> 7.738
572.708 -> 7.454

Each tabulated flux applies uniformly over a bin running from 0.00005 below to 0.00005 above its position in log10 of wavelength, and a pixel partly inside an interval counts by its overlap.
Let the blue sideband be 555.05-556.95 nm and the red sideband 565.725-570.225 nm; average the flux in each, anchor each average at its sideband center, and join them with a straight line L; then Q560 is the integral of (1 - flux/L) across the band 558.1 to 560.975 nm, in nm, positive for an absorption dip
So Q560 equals 0.265 nm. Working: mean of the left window 7.41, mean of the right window 7.54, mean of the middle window 6.77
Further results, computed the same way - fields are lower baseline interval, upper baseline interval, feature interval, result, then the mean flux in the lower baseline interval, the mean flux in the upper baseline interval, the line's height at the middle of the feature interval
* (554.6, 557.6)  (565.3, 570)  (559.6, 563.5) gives 0.20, 7.24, 7.58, 7.4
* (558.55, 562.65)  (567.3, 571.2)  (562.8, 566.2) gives -0.20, 6.79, 7.49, 7.11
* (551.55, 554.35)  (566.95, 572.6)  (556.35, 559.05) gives 0.13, 7.06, 7.55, 7.2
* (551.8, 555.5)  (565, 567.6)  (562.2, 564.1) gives 0.02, 7.21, 7.57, 7.48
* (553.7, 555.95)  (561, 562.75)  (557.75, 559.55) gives 0.10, 7.41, 7.07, 7.23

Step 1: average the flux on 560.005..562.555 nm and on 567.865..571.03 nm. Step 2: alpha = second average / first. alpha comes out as 1.09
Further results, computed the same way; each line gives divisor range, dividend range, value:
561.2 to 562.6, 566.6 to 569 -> 1.08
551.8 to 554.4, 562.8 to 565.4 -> 1.05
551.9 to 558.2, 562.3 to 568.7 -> 1.05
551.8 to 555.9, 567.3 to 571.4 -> 1.03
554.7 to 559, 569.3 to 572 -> 1.04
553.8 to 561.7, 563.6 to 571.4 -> 1.07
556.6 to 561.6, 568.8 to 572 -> 1.09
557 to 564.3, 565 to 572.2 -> 1.08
